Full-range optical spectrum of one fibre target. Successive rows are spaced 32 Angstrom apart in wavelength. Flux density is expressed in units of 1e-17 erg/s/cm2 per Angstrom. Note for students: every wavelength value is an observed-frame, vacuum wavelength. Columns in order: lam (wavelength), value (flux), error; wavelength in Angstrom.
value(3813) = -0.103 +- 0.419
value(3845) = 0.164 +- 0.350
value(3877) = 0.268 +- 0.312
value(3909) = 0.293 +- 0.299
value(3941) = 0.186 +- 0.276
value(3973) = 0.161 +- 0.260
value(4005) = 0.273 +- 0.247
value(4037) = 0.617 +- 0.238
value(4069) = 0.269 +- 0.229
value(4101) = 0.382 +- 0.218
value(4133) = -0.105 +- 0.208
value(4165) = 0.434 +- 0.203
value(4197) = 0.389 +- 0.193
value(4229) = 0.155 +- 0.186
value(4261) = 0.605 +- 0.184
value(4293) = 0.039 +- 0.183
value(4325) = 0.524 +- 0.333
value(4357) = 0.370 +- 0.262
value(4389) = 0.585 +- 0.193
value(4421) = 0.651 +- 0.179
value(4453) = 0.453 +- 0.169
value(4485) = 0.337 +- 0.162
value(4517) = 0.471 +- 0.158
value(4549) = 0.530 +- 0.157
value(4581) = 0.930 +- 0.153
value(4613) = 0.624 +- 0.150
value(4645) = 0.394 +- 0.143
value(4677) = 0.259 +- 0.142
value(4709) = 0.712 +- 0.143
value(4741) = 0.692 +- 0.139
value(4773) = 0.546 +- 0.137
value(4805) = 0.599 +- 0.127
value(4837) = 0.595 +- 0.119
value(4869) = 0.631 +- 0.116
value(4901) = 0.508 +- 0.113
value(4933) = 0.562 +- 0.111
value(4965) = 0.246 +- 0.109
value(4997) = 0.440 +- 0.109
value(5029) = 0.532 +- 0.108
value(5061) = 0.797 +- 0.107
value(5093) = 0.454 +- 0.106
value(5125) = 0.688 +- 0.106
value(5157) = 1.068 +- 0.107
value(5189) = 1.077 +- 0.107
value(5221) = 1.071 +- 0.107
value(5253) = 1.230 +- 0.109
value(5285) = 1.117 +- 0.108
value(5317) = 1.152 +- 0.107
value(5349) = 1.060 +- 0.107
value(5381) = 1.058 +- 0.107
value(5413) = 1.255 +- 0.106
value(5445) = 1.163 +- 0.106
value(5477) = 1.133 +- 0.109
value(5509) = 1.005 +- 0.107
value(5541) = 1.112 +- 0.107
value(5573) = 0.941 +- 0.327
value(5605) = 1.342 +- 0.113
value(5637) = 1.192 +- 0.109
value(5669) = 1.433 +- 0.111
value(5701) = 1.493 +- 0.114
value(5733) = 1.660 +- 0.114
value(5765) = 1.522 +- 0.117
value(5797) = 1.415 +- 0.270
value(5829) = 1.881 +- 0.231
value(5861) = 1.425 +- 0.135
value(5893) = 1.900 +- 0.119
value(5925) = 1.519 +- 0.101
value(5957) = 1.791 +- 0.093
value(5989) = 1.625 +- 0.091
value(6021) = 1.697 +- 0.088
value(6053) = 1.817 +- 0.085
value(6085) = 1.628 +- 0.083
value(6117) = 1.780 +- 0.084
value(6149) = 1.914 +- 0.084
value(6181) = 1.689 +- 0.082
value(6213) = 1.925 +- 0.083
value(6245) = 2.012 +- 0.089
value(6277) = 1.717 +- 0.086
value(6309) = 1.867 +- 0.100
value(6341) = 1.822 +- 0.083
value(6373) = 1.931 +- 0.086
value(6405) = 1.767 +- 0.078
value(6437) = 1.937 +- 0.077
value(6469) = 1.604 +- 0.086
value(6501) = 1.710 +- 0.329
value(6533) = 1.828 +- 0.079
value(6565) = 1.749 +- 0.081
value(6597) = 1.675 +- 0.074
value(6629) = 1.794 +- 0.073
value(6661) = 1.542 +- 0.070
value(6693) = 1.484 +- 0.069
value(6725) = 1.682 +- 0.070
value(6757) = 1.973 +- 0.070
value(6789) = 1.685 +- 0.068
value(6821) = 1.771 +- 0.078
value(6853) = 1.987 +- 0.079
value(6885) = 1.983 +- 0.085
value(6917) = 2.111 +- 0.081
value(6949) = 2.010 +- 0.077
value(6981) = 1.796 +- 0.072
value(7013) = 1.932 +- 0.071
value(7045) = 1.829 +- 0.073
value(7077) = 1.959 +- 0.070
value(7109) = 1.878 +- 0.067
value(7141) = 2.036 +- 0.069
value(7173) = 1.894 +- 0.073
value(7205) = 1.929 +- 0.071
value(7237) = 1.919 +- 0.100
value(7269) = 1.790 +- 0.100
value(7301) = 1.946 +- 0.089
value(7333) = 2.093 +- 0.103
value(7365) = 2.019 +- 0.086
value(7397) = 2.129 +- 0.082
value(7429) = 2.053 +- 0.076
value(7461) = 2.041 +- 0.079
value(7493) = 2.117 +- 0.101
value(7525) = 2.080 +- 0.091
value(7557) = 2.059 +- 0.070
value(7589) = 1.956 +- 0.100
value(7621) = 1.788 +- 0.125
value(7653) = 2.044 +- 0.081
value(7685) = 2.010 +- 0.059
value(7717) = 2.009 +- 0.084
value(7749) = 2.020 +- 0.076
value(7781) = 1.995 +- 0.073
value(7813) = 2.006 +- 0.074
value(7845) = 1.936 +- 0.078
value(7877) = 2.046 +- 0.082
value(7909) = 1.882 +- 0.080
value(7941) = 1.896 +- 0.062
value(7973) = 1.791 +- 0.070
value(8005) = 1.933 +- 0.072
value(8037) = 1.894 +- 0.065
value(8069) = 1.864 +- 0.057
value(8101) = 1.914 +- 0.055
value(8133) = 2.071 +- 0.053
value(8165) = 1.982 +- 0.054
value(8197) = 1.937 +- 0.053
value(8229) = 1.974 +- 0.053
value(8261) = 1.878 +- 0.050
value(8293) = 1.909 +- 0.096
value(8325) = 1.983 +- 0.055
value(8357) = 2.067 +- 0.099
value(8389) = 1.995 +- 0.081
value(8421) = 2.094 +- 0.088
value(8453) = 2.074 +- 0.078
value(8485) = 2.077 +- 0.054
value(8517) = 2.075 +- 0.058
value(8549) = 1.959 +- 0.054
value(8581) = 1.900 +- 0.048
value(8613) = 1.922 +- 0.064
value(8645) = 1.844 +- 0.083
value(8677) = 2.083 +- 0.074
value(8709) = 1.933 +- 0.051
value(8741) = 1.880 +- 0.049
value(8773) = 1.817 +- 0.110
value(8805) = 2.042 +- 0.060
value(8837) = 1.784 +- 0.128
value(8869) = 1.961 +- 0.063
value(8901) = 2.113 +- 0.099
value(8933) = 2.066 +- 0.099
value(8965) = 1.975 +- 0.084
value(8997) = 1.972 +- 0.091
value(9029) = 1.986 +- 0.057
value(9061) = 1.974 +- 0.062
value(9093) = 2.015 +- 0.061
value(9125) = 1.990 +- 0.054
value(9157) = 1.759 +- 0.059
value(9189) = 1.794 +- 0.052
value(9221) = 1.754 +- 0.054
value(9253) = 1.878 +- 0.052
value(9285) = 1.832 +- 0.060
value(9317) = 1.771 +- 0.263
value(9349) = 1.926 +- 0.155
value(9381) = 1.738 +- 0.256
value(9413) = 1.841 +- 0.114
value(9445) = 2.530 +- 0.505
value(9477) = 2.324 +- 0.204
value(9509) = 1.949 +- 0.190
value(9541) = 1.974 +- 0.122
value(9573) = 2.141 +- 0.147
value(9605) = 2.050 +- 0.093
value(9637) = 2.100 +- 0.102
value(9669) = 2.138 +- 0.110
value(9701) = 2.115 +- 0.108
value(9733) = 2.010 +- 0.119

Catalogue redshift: 0.29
